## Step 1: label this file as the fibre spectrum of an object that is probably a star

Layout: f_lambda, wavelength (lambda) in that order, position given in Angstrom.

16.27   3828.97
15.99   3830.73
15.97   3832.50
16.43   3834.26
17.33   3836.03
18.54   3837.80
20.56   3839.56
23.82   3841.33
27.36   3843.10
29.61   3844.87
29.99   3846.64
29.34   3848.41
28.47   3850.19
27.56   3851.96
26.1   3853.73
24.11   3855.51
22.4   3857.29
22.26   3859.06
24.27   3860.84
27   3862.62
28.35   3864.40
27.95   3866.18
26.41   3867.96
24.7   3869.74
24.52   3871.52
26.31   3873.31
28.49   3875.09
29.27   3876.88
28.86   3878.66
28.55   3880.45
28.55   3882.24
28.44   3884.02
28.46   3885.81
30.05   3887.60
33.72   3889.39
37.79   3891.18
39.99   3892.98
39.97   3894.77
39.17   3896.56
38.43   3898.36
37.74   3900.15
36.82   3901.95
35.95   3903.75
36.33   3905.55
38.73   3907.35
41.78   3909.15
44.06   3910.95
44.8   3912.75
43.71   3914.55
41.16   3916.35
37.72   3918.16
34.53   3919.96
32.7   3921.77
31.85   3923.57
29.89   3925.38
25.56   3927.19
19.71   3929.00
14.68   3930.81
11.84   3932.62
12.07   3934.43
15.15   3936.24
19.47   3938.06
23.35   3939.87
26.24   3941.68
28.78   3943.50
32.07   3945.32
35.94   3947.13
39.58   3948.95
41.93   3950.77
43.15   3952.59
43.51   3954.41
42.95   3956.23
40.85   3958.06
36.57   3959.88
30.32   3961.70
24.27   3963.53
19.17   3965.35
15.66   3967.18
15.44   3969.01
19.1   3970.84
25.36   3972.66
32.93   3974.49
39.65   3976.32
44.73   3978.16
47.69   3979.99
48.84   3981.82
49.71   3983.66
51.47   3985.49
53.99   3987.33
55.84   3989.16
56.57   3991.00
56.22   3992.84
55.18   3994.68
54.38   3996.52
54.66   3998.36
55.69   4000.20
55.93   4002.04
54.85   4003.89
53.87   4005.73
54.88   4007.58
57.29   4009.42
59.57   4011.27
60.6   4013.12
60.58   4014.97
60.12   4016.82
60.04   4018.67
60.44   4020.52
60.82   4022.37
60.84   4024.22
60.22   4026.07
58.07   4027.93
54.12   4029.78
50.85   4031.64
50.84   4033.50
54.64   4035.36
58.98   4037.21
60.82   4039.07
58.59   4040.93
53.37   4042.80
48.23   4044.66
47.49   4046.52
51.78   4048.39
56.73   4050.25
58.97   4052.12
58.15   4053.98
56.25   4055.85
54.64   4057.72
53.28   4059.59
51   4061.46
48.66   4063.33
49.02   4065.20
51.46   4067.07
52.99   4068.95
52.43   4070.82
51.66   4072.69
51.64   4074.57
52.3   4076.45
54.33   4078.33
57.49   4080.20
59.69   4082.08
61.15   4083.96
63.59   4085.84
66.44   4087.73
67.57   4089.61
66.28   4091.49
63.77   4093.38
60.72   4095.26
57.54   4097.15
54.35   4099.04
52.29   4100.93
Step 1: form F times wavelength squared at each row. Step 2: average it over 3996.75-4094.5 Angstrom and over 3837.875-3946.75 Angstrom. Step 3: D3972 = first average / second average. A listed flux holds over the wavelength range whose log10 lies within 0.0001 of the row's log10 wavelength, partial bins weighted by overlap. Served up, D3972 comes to 2.1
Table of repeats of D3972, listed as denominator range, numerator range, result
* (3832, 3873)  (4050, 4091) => 2.54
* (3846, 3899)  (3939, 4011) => 1.50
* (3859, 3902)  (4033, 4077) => 1.90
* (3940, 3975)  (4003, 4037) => 1.91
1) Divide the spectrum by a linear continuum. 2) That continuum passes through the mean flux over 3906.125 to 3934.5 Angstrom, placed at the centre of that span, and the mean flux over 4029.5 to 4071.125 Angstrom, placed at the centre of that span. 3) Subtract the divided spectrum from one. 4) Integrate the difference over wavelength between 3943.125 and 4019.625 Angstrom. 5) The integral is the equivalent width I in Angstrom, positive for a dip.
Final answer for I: -3.5 Angstrom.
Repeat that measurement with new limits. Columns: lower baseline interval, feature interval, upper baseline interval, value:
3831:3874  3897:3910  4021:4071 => -2.25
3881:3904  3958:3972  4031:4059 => 6.32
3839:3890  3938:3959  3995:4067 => 3.15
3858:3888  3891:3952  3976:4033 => 6.61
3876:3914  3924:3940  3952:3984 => 7.17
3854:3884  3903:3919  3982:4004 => -2.07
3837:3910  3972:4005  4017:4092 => -2.22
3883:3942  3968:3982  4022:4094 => 3.02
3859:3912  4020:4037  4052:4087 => -2.44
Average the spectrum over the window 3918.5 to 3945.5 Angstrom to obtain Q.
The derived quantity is 23.9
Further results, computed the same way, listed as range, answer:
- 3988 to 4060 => 56.3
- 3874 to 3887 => 28.7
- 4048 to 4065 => 54.2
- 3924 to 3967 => 28.4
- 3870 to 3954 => 31.9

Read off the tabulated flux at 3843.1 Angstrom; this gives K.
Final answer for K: 27.36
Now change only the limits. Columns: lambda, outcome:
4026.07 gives 60.22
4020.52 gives 60.44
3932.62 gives 11.84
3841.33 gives 23.82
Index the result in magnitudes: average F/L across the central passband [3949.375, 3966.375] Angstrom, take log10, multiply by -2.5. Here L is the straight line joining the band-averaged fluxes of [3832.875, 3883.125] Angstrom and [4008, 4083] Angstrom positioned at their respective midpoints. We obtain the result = 0.154 mag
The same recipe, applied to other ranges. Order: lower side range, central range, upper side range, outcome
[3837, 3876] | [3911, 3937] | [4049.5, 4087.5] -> 0.201 mag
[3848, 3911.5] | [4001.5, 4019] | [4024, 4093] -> -0.174 mag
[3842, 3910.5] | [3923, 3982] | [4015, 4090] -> 0.383 mag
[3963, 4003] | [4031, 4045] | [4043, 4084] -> -0.101 mag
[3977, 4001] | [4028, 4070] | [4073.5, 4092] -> 0.067 mag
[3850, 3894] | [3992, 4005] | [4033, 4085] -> -0.204 mag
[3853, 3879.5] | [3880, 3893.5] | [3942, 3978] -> -0.162 mag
